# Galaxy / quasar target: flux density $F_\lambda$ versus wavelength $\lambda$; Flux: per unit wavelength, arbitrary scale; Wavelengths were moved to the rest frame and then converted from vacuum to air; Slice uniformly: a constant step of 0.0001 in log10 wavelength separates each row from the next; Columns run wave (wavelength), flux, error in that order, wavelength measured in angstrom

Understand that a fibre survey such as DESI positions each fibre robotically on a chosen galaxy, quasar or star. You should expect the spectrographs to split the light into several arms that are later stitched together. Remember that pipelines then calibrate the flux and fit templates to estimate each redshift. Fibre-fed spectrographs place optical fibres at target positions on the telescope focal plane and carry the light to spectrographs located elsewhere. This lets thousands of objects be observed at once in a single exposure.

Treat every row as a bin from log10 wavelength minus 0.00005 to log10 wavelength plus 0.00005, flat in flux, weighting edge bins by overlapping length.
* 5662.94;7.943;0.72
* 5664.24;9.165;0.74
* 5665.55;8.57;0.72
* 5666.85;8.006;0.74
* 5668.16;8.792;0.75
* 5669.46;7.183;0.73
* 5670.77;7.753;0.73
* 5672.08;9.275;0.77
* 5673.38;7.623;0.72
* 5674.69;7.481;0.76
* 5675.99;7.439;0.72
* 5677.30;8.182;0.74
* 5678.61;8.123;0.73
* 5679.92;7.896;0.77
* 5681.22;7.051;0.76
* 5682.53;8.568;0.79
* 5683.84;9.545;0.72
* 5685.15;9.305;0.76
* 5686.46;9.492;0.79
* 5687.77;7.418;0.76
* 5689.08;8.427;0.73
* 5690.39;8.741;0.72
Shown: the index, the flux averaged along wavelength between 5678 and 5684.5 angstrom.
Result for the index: 8.24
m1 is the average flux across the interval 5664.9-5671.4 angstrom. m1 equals 8.06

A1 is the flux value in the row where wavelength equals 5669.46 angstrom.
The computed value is 7.183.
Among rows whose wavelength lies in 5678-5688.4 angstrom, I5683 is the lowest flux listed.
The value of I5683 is 7.051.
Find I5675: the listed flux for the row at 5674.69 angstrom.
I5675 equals 7.481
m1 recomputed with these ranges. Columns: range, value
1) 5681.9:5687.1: 9.22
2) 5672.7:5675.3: 7.58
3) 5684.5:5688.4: 8.74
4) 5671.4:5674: 8.46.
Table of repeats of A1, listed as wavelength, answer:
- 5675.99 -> 7.439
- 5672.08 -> 9.275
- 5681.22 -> 7.051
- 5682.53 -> 8.568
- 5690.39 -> 8.741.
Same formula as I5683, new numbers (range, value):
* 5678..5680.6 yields 7.896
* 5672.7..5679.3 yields 7.439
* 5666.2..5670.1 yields 7.183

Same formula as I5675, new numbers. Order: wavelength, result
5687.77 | 7.418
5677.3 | 8.182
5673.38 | 7.623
